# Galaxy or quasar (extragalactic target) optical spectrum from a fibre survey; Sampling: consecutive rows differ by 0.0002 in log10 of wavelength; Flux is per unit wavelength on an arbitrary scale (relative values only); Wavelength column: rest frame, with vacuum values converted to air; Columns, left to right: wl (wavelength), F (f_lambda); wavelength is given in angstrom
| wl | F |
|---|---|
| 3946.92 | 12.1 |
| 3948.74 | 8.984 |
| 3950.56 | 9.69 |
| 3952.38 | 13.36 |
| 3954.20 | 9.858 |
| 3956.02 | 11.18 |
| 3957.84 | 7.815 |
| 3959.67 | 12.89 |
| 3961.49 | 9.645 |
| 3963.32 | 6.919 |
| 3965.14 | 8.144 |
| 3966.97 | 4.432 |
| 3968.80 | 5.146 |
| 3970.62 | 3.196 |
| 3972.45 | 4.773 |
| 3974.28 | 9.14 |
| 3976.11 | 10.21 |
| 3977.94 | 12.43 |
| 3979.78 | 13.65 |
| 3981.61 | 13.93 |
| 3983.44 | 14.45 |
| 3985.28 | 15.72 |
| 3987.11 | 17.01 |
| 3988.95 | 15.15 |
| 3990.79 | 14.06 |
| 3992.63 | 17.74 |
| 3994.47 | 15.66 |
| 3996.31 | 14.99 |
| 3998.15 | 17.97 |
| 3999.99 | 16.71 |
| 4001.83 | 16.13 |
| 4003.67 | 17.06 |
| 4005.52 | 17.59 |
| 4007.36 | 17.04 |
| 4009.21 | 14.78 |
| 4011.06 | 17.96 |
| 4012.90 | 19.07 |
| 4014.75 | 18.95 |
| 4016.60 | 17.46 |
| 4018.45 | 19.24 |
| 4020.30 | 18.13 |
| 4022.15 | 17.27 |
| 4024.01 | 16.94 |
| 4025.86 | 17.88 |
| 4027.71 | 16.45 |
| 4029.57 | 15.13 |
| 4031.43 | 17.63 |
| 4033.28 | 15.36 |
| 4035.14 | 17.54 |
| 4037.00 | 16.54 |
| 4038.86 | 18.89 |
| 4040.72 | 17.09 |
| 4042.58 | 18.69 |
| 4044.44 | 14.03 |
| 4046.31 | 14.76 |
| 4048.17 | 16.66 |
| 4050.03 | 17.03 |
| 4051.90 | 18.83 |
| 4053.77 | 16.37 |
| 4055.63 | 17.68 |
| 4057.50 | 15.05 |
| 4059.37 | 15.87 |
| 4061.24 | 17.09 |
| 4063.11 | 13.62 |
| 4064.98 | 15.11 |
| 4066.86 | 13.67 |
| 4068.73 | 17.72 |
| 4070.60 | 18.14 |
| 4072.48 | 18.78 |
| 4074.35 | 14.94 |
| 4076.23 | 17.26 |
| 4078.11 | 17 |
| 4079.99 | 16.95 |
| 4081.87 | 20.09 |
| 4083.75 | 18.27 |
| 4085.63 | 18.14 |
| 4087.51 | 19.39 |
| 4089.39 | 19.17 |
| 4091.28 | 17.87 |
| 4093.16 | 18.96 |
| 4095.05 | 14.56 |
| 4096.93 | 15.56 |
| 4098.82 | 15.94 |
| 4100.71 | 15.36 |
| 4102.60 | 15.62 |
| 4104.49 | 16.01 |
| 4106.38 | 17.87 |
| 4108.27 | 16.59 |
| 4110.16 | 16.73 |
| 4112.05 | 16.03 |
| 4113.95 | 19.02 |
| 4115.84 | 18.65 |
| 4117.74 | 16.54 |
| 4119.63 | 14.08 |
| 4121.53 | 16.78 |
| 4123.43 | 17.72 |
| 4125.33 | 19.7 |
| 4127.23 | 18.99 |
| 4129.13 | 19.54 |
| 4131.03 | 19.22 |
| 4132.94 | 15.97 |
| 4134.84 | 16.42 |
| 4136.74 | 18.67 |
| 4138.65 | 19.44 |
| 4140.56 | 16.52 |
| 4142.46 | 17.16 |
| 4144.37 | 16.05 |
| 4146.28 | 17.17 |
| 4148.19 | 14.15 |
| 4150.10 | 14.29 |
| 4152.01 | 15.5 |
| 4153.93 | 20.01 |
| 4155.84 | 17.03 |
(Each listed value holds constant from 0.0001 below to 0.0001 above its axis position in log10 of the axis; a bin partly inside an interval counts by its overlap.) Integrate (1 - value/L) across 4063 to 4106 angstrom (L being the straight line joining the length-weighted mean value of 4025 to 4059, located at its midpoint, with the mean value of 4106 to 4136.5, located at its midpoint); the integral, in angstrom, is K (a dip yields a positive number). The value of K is 0.51 angstrom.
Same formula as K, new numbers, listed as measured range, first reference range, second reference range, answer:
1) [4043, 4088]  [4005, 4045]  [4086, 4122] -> 0.8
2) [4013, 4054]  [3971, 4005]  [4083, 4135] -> -5.0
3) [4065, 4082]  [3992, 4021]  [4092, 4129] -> 0.1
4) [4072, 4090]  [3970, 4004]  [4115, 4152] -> -2.3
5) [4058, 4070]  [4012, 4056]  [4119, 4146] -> 1.2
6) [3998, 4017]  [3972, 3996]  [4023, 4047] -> -2.9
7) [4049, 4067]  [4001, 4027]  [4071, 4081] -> 1.1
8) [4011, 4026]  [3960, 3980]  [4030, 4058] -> -4.8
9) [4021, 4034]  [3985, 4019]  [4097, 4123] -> 0.1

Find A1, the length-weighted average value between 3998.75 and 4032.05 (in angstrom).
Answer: 17.3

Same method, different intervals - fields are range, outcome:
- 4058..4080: 16.3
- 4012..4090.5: 17.1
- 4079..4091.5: 18.6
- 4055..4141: 17.1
